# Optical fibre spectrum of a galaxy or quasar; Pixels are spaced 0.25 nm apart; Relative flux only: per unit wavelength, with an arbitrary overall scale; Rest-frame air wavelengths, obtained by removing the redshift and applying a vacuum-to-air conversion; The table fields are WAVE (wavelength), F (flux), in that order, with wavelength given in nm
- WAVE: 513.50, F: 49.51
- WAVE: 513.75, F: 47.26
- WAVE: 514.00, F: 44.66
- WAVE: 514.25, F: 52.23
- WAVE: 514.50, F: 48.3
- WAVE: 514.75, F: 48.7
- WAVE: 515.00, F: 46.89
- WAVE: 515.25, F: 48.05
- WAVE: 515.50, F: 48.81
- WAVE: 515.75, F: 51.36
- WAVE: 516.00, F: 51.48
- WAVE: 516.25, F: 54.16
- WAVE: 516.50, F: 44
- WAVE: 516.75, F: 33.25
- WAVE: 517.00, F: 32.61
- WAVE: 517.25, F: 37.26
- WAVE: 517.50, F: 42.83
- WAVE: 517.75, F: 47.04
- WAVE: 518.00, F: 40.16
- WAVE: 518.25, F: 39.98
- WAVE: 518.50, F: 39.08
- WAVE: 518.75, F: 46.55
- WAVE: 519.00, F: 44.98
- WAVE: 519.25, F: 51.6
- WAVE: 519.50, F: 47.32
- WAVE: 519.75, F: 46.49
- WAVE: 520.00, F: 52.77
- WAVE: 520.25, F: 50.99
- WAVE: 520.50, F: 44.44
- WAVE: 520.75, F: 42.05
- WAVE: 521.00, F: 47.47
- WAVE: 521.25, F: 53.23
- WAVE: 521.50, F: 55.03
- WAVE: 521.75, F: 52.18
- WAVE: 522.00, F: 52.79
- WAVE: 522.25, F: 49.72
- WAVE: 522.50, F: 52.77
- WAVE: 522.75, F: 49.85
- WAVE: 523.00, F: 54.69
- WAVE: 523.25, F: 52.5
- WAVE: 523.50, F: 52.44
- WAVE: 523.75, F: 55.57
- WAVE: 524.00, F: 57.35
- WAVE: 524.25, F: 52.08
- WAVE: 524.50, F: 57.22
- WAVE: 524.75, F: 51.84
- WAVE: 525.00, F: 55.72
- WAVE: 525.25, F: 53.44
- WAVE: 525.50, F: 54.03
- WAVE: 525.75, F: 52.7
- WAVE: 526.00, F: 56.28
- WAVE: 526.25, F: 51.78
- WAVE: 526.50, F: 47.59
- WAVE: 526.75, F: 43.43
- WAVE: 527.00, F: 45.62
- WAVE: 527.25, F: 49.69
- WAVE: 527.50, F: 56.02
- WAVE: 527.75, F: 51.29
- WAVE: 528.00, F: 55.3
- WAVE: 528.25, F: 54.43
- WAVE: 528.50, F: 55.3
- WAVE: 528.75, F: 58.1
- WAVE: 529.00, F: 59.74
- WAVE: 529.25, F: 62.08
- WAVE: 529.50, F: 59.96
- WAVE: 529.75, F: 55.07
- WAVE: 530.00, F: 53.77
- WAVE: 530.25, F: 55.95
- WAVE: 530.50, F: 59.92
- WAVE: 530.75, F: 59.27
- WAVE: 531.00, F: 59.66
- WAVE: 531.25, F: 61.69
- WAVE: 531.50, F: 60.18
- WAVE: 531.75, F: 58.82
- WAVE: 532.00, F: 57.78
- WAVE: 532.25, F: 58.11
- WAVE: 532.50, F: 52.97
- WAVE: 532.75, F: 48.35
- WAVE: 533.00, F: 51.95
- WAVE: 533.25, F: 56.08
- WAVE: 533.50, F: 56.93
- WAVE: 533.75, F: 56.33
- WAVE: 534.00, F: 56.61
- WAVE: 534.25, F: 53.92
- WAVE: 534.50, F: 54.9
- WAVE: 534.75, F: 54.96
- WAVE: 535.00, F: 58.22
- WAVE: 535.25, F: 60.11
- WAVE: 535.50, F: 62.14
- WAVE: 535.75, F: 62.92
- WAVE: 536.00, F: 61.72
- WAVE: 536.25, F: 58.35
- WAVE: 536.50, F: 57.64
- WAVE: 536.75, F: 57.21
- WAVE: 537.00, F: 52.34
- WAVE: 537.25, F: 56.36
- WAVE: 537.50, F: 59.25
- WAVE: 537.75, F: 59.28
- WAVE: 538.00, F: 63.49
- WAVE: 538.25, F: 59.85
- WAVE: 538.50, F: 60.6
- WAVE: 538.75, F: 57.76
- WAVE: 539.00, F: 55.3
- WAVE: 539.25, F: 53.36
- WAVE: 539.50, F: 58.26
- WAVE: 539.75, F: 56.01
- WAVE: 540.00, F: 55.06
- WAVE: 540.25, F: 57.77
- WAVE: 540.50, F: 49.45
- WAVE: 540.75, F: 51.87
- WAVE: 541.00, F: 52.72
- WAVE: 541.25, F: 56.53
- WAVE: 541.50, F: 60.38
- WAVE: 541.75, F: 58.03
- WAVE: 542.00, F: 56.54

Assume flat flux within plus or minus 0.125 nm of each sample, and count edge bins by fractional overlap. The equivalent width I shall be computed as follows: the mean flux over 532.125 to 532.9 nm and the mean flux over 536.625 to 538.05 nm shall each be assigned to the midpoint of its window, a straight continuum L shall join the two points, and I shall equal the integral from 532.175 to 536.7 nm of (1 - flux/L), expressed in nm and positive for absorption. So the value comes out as -0.150 nm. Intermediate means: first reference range 53.1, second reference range 57.7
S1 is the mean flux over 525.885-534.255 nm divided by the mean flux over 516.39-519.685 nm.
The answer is 1.31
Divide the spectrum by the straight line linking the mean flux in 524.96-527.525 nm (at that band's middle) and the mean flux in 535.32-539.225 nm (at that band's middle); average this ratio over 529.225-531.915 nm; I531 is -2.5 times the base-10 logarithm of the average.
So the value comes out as -0.09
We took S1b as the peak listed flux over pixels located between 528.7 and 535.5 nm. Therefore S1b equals 62.14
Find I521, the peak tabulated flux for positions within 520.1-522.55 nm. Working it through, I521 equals 55.03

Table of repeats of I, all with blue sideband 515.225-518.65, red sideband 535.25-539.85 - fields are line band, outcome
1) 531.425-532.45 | -0.07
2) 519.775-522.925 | -0.24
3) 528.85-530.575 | -0.17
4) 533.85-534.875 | 0.02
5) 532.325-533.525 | 0.04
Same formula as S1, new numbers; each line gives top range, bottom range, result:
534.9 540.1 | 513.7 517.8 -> 1.28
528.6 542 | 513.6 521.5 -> 1.24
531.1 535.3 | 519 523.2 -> 1.12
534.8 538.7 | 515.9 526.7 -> 1.21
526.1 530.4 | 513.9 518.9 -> 1.20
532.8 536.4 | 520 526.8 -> 1.10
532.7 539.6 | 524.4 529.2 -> 1.08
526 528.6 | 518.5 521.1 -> 1.09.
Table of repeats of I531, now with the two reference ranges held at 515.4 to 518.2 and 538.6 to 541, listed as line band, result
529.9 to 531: -0.14 mag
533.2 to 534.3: -0.08 mag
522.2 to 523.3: -0.12 mag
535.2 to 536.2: -0.16 mag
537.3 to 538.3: -0.12 mag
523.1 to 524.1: -0.16 mag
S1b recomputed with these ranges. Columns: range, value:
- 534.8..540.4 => 63.49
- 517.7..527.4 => 57.35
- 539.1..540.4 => 58.26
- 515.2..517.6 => 54.16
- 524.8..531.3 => 62.08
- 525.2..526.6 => 56.28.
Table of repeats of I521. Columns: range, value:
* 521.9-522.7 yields 52.79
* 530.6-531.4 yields 61.69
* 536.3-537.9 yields 59.28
